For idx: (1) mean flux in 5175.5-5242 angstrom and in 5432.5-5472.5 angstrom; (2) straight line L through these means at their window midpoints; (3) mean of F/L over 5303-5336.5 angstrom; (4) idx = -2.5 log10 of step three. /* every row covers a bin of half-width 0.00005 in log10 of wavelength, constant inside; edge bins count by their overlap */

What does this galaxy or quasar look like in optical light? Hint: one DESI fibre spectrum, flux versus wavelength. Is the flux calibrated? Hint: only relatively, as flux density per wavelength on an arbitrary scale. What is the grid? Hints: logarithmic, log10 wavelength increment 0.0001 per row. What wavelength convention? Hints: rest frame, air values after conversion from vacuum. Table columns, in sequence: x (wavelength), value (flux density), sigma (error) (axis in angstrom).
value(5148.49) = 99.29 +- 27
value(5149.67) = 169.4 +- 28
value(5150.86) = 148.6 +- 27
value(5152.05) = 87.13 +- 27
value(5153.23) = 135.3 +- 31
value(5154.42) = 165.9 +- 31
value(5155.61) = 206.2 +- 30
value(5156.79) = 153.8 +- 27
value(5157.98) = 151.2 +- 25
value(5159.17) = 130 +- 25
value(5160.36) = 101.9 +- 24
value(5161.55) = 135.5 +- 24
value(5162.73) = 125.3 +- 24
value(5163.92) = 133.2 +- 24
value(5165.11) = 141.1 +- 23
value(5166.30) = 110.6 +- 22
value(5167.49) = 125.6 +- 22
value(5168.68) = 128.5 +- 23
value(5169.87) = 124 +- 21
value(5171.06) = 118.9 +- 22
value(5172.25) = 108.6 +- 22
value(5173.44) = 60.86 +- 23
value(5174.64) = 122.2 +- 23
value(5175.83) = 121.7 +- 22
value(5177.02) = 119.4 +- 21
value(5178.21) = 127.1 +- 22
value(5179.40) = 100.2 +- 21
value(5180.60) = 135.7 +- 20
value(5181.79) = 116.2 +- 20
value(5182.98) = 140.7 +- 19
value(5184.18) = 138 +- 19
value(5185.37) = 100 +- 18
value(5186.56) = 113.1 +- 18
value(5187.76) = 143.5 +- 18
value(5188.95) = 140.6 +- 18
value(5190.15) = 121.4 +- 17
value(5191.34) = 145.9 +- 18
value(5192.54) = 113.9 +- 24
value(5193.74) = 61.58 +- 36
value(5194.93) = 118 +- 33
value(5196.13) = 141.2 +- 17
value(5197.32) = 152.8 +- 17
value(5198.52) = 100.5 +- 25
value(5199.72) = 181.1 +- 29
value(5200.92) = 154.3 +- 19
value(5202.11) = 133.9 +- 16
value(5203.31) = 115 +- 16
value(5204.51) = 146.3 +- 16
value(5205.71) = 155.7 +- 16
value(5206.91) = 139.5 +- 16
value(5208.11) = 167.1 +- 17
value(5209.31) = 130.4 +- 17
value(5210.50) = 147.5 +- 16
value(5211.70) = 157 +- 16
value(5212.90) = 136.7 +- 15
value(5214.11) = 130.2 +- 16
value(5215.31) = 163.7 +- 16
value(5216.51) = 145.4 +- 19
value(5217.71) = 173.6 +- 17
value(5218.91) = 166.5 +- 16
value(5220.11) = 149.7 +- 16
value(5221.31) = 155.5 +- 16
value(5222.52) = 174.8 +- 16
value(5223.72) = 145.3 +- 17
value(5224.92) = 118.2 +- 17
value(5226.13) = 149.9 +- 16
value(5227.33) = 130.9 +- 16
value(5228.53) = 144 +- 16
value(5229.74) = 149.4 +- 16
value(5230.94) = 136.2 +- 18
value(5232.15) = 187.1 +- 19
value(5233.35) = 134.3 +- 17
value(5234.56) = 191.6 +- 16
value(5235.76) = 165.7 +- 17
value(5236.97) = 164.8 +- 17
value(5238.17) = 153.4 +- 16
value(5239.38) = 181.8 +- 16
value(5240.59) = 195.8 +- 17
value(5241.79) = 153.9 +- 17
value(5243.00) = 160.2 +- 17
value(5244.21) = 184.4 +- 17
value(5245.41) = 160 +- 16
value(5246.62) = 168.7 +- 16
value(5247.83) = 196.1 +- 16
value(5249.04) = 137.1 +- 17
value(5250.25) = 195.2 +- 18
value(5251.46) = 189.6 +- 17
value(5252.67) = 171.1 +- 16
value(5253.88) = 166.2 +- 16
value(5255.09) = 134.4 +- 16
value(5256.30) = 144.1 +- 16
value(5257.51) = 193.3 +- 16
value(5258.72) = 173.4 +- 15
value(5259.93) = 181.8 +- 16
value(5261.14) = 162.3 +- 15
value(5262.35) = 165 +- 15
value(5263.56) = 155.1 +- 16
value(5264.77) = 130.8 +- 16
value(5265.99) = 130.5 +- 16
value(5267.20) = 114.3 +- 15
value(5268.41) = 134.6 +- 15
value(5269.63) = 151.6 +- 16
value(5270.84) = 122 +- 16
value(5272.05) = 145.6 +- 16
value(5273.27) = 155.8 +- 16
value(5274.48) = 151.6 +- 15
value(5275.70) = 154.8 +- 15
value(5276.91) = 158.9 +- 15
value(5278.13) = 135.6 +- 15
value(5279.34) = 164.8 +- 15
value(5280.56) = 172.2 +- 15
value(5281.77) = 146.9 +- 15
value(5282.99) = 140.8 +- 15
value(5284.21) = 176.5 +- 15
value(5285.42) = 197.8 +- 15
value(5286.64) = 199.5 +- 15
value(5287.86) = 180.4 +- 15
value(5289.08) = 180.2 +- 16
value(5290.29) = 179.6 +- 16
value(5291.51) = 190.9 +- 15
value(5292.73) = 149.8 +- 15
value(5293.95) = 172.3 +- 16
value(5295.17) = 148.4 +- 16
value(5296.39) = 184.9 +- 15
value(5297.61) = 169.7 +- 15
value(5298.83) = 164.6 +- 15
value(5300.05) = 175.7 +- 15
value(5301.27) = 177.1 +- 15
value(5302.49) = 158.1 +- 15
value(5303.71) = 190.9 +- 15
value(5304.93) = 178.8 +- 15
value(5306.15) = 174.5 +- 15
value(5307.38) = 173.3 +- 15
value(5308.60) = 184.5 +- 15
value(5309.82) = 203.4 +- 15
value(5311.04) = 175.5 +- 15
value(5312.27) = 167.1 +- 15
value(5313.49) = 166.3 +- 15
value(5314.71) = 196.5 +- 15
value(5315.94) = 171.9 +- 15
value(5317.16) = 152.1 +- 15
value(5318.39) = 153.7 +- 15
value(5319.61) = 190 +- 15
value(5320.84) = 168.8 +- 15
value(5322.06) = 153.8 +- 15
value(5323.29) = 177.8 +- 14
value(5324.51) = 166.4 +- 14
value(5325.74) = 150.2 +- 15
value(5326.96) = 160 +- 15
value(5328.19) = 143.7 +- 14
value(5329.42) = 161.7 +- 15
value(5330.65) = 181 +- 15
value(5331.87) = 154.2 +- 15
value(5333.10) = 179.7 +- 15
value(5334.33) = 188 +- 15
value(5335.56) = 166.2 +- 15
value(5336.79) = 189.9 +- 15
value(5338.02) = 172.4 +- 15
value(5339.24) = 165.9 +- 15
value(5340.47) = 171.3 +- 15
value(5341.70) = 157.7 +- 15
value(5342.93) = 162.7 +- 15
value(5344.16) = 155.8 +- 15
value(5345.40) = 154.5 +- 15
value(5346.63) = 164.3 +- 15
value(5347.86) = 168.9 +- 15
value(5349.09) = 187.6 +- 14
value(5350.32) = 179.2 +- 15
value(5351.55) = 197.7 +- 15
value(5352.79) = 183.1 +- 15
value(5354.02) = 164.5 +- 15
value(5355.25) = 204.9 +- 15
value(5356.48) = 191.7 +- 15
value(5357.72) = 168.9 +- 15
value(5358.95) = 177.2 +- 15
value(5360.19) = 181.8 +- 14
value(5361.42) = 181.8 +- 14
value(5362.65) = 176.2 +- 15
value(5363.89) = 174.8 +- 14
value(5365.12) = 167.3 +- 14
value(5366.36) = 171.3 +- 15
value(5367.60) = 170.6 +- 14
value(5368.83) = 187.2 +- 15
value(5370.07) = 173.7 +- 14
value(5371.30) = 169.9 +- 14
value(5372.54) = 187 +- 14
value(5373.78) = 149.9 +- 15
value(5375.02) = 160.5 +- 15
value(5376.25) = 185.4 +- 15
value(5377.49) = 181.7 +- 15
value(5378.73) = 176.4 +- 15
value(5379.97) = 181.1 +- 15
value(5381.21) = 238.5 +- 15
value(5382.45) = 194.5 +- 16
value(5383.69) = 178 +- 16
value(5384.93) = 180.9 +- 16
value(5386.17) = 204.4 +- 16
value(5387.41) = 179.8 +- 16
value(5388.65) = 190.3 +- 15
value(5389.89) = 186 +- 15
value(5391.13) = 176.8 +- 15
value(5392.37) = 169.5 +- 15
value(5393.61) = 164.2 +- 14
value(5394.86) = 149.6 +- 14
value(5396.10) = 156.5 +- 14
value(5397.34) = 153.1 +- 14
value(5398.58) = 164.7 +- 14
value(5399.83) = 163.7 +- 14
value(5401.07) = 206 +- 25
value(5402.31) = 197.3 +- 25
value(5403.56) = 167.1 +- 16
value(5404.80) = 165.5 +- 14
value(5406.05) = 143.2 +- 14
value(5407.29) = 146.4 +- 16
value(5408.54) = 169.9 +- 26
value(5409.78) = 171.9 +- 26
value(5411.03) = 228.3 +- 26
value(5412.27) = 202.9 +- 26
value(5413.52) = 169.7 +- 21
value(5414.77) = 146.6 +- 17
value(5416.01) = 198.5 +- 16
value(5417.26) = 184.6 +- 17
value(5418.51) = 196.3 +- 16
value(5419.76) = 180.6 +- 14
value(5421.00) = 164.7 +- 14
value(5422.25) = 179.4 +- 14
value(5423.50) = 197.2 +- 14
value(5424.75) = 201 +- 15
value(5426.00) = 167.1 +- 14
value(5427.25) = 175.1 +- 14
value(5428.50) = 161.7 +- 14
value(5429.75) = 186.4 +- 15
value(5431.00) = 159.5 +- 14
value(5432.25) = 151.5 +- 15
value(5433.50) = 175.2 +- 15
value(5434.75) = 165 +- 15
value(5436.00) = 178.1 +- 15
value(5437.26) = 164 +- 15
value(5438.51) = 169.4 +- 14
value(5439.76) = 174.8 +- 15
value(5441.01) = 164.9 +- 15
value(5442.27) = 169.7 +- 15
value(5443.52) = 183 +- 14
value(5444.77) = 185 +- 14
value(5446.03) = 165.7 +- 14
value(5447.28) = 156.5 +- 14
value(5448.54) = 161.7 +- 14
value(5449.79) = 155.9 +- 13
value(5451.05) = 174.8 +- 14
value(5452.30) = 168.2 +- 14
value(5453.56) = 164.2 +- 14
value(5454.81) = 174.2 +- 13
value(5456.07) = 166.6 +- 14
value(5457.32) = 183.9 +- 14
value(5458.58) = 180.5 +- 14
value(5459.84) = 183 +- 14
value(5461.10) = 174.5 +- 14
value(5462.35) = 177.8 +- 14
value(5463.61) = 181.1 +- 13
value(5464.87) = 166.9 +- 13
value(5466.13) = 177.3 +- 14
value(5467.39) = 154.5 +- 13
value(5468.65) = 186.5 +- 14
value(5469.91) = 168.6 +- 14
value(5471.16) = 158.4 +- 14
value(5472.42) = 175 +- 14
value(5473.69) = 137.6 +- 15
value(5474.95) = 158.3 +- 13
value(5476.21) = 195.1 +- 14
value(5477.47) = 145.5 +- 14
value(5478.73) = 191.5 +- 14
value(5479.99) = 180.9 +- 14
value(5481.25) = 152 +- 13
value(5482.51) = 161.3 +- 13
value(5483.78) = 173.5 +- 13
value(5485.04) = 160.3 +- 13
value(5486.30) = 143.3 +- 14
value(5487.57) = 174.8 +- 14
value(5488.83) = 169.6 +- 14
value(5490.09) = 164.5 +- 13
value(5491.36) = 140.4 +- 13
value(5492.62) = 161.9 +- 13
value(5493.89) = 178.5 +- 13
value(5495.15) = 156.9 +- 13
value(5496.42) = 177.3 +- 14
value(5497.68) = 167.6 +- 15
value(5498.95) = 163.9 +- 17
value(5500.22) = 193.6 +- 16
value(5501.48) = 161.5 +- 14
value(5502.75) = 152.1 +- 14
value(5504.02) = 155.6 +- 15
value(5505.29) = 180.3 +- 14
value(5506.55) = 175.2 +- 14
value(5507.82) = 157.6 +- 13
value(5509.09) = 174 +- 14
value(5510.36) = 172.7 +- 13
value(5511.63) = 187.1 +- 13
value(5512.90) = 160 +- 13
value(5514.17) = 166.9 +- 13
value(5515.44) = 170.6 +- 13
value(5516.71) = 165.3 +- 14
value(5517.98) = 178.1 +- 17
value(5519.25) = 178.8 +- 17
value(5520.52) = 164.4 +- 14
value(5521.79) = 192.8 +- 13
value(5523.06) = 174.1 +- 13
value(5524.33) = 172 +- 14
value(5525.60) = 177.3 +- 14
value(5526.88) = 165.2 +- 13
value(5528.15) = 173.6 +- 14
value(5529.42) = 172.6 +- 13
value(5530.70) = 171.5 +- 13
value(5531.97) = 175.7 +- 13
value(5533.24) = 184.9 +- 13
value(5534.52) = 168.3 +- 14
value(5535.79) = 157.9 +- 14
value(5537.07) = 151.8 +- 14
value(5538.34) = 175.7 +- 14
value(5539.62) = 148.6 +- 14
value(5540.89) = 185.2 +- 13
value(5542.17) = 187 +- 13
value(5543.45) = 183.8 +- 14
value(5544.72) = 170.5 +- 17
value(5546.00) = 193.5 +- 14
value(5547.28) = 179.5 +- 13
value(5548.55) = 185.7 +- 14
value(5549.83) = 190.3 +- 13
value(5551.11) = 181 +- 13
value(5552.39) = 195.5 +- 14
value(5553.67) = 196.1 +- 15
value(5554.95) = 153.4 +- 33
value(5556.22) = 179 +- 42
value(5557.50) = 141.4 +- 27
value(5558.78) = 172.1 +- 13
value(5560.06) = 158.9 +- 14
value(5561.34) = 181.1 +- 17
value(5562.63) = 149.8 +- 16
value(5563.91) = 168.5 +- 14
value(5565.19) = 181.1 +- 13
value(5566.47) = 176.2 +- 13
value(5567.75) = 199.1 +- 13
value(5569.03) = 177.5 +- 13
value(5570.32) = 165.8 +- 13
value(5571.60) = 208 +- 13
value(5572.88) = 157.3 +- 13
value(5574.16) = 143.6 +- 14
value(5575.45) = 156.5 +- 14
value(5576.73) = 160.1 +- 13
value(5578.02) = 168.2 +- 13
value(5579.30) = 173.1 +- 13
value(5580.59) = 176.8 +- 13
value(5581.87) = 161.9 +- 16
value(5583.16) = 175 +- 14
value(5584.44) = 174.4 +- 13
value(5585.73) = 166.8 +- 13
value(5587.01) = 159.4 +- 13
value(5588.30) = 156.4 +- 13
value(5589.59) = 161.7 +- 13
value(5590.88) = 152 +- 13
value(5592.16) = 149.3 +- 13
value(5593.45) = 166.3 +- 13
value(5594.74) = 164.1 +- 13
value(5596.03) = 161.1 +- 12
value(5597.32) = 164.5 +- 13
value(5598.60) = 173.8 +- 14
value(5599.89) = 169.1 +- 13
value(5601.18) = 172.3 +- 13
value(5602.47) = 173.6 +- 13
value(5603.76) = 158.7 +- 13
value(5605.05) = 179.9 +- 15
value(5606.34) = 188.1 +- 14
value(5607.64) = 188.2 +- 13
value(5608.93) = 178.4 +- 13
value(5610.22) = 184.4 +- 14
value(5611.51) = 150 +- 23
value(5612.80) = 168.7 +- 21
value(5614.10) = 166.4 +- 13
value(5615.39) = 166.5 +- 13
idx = -0.107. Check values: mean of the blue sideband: 143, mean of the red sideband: 171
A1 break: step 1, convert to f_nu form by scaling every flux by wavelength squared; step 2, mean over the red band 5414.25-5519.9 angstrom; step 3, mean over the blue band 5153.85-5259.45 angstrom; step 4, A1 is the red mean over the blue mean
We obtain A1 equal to 1.30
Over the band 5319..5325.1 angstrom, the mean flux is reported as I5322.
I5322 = 171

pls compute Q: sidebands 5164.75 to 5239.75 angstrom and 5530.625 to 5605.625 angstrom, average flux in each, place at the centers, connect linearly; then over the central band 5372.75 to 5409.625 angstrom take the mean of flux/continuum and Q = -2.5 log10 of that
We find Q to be -0.136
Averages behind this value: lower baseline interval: 138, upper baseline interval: 171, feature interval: 175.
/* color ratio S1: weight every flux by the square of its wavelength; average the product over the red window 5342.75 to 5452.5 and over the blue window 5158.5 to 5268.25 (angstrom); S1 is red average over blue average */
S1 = 1.3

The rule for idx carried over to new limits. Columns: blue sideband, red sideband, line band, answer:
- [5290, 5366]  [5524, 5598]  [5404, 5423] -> -0.030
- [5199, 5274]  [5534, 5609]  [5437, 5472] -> -0.036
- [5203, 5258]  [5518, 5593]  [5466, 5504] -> 0.019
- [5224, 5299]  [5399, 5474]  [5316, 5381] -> -0.032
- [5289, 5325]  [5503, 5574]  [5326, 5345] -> 0.041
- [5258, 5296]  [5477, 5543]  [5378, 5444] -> -0.076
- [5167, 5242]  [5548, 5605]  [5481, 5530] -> -0.031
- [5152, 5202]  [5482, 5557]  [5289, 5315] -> -0.214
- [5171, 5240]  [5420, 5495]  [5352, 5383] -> -0.137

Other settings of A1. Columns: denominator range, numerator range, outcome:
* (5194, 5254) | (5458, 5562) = 1.23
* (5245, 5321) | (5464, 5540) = 1.10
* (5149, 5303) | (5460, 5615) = 1.28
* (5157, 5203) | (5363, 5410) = 1.52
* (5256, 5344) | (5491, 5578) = 1.13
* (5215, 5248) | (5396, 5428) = 1.18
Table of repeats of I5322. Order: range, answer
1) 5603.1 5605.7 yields 169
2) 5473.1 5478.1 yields 159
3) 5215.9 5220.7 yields 159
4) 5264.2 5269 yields 127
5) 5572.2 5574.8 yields 152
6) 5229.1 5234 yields 152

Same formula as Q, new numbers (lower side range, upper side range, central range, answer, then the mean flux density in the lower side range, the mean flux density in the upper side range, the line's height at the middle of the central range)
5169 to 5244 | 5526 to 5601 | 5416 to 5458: -0.088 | 140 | 171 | 160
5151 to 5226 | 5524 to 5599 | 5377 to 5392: -0.225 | 134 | 171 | 153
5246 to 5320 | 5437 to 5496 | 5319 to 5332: 0.012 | 166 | 168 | 167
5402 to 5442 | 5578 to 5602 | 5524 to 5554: -0.052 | 175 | 166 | 168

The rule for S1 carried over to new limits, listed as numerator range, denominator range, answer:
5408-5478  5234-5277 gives 1.16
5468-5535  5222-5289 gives 1.16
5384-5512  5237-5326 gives 1.10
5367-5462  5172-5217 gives 1.46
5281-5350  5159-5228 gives 1.35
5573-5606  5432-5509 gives 1.02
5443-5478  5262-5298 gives 1.15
